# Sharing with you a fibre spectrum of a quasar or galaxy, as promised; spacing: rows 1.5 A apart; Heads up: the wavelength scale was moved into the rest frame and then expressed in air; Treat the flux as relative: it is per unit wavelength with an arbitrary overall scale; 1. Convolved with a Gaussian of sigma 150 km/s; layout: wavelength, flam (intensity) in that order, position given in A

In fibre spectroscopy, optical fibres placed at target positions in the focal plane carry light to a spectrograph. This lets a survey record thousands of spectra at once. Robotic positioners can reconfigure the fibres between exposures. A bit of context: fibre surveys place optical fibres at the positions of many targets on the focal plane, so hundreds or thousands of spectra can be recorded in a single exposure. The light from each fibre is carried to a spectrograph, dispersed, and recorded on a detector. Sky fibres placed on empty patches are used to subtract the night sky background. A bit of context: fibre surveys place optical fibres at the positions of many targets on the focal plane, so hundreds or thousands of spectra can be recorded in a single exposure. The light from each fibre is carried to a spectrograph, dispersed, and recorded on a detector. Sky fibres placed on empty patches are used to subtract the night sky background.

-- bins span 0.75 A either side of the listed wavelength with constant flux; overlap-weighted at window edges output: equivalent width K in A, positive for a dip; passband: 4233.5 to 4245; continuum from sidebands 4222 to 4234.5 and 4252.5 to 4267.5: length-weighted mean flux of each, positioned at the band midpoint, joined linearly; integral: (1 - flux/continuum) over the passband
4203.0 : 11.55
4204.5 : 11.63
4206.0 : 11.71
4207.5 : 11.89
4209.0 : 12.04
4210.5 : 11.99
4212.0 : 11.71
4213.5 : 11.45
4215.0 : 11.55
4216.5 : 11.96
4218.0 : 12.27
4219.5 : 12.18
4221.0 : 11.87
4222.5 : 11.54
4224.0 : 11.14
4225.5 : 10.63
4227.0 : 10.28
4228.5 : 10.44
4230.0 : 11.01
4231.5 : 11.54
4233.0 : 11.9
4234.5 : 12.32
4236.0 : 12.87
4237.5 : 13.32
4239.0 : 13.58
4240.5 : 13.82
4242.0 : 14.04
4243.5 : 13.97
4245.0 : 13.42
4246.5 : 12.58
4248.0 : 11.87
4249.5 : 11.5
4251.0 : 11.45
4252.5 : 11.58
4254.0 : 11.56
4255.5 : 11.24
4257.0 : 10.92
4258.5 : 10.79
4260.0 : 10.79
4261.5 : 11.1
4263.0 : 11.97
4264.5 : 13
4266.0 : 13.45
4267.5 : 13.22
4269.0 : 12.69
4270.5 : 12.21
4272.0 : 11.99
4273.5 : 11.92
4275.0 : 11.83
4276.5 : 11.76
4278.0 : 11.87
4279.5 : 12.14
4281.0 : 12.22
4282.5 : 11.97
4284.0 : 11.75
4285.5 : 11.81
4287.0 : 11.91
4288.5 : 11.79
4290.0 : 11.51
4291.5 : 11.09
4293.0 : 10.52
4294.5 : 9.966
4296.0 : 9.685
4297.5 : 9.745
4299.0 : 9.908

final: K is -2.1 A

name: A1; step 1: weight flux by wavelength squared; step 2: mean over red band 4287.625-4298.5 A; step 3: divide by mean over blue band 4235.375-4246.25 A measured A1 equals 0.80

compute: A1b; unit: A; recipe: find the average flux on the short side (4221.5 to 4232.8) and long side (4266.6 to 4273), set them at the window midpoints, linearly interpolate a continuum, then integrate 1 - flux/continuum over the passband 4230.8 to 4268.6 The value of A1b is -1.7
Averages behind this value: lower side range 11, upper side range 12.5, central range 12.3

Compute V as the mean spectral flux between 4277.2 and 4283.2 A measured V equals 12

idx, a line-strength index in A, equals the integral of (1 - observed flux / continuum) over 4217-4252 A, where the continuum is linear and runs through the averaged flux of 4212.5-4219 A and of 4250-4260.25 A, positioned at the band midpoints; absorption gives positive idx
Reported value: -1.9 A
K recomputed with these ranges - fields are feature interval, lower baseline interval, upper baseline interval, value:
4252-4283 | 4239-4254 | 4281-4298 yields 0.0 A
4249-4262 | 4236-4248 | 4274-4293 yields 1.7 A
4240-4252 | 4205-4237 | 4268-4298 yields -1.2 A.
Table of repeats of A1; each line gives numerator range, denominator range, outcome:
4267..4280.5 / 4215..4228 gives 1.09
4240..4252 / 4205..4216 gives 1.10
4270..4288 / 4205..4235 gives 1.06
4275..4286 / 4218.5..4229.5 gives 1.10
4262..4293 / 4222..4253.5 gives 1.01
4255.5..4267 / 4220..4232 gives 1.08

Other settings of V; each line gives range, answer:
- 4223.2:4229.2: 10.6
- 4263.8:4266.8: 13.2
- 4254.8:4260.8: 10.9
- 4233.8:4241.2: 13.2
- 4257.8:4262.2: 10.9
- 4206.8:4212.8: 11.9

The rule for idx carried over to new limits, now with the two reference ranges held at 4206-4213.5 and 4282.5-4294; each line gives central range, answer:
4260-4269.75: -0.7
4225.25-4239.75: -0.1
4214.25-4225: 0.0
